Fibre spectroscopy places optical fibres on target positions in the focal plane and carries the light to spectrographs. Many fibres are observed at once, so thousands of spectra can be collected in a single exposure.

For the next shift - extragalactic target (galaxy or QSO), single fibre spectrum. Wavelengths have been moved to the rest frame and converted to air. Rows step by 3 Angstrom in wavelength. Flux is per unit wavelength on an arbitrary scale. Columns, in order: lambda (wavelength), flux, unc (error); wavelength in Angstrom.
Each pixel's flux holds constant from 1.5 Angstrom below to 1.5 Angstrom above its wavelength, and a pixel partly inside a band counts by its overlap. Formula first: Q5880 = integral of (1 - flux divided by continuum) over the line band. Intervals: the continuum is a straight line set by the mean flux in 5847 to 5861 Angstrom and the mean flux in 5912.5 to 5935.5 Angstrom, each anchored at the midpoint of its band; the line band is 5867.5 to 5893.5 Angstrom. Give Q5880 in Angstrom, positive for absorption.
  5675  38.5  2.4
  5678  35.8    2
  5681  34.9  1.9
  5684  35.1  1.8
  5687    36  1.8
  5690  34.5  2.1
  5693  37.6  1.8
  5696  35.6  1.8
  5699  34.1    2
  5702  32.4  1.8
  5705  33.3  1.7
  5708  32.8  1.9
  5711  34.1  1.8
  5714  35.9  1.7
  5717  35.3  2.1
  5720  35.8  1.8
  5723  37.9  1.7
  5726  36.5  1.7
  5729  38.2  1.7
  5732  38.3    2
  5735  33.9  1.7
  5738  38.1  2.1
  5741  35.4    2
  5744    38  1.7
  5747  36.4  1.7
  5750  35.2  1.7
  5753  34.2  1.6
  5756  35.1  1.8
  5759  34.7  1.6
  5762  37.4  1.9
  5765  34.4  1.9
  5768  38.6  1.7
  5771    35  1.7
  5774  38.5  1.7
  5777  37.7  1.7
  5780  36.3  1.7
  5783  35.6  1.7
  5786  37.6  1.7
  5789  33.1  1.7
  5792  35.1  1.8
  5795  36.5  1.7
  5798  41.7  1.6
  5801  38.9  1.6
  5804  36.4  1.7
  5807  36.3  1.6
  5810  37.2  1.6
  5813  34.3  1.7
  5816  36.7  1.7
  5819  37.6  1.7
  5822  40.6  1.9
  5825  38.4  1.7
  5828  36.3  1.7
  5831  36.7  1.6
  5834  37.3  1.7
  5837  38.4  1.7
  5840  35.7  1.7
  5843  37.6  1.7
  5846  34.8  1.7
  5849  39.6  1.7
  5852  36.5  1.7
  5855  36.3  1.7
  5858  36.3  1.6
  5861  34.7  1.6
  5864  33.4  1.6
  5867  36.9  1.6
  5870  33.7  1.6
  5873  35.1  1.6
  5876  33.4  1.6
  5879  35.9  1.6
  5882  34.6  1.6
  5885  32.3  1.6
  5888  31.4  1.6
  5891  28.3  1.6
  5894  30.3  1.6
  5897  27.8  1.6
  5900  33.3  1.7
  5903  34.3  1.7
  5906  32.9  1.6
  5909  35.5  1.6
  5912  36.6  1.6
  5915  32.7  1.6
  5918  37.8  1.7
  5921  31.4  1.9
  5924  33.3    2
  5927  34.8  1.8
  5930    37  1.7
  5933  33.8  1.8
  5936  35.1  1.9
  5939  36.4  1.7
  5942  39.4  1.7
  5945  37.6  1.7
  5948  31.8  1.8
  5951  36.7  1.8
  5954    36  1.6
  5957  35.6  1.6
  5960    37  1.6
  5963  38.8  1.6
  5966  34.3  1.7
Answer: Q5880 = 2.1 Angstrom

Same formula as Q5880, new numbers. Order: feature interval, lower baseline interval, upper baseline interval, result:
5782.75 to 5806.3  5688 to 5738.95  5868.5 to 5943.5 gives -1.4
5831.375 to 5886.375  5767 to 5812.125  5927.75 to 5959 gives 1.1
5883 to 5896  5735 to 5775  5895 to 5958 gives 1.6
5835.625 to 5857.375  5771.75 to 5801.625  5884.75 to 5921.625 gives -1.4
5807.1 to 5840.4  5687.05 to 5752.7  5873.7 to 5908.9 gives -3.5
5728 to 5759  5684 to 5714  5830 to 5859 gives -0.8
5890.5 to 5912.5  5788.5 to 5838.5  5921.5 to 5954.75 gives 2.2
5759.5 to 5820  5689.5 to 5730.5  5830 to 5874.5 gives -1.5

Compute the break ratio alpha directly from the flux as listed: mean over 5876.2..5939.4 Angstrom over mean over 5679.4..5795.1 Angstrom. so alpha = 0.9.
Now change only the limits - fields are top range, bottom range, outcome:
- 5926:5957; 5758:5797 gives 0.99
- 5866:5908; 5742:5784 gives 0.91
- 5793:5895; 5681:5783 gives 1.00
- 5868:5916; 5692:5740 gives 0.93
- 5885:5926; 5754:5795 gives 0.91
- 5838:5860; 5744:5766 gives 1.03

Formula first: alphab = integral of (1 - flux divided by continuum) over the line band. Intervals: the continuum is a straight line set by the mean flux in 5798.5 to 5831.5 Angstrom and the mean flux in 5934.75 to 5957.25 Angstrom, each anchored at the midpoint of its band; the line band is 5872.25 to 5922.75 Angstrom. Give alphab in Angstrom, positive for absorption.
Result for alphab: 4.8 Angstrom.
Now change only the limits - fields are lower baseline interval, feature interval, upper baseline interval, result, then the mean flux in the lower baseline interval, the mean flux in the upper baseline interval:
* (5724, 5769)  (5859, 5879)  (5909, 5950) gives 0.5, 36.3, 35.2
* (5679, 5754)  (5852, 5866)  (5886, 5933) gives -0.7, 35.6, 33.2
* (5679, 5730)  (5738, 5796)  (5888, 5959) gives -1.9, 35.3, 34.2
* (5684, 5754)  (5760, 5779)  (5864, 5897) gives -1.1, 35.6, 33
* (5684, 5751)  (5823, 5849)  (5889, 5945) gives -1.8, 35.7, 34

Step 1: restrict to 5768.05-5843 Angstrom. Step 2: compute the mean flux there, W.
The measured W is 37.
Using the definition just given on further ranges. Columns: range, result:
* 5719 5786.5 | 36.5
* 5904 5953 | 35.2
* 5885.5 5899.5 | 29.9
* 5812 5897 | 35.3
